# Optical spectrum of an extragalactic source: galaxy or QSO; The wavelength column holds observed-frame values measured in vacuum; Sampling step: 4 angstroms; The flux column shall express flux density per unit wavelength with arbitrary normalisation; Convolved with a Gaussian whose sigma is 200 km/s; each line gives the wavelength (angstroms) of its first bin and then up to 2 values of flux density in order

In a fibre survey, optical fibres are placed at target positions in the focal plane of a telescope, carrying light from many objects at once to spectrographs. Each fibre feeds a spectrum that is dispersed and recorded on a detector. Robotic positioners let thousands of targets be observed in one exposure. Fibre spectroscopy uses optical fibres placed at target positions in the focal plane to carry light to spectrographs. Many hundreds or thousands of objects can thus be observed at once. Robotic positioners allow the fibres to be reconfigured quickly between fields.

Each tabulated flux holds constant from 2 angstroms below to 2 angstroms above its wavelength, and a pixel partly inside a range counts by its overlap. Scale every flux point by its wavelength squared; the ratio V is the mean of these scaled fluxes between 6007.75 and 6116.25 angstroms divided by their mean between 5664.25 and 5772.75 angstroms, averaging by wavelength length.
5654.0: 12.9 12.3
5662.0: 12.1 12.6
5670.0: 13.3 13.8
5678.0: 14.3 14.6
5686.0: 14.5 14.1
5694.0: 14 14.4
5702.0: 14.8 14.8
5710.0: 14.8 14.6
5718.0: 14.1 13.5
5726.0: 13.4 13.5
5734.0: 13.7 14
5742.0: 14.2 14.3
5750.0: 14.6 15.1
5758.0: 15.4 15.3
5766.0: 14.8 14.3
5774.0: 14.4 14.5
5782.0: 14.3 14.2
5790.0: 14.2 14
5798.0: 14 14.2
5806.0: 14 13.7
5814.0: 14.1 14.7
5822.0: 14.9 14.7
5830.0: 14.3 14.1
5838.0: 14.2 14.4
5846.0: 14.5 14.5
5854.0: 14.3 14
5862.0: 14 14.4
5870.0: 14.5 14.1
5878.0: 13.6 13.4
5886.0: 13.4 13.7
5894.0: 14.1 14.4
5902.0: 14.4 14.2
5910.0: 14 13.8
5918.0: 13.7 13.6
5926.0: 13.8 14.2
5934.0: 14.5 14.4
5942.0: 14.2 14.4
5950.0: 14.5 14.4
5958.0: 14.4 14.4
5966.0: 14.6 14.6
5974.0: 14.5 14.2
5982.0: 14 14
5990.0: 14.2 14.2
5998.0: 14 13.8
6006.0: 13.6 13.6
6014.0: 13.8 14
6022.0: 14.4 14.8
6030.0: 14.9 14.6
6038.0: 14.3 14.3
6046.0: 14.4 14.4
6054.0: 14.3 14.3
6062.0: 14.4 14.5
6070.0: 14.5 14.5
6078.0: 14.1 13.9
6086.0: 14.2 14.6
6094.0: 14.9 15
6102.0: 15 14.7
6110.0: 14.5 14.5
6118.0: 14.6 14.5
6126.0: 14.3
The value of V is 1.14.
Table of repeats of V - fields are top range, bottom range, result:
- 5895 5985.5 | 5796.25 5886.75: 1.04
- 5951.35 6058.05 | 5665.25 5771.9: 1.10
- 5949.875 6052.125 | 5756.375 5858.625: 1.06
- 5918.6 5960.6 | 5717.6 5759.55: 1.08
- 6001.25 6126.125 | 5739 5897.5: 1.09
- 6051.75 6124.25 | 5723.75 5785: 1.13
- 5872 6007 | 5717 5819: 1.05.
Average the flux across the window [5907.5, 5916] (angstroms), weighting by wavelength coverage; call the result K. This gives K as 13.9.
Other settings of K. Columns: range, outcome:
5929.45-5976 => 14.4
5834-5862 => 14.3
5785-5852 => 14.3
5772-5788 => 14.3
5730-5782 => 14.5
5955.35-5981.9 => 14.4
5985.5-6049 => 14.2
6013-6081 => 14.4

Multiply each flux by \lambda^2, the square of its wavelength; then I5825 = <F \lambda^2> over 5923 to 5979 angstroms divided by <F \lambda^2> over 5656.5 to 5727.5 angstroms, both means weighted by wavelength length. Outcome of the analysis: 1.1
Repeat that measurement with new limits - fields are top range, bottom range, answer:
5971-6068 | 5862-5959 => 1.05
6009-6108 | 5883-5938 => 1.08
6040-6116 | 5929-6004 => 1.05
